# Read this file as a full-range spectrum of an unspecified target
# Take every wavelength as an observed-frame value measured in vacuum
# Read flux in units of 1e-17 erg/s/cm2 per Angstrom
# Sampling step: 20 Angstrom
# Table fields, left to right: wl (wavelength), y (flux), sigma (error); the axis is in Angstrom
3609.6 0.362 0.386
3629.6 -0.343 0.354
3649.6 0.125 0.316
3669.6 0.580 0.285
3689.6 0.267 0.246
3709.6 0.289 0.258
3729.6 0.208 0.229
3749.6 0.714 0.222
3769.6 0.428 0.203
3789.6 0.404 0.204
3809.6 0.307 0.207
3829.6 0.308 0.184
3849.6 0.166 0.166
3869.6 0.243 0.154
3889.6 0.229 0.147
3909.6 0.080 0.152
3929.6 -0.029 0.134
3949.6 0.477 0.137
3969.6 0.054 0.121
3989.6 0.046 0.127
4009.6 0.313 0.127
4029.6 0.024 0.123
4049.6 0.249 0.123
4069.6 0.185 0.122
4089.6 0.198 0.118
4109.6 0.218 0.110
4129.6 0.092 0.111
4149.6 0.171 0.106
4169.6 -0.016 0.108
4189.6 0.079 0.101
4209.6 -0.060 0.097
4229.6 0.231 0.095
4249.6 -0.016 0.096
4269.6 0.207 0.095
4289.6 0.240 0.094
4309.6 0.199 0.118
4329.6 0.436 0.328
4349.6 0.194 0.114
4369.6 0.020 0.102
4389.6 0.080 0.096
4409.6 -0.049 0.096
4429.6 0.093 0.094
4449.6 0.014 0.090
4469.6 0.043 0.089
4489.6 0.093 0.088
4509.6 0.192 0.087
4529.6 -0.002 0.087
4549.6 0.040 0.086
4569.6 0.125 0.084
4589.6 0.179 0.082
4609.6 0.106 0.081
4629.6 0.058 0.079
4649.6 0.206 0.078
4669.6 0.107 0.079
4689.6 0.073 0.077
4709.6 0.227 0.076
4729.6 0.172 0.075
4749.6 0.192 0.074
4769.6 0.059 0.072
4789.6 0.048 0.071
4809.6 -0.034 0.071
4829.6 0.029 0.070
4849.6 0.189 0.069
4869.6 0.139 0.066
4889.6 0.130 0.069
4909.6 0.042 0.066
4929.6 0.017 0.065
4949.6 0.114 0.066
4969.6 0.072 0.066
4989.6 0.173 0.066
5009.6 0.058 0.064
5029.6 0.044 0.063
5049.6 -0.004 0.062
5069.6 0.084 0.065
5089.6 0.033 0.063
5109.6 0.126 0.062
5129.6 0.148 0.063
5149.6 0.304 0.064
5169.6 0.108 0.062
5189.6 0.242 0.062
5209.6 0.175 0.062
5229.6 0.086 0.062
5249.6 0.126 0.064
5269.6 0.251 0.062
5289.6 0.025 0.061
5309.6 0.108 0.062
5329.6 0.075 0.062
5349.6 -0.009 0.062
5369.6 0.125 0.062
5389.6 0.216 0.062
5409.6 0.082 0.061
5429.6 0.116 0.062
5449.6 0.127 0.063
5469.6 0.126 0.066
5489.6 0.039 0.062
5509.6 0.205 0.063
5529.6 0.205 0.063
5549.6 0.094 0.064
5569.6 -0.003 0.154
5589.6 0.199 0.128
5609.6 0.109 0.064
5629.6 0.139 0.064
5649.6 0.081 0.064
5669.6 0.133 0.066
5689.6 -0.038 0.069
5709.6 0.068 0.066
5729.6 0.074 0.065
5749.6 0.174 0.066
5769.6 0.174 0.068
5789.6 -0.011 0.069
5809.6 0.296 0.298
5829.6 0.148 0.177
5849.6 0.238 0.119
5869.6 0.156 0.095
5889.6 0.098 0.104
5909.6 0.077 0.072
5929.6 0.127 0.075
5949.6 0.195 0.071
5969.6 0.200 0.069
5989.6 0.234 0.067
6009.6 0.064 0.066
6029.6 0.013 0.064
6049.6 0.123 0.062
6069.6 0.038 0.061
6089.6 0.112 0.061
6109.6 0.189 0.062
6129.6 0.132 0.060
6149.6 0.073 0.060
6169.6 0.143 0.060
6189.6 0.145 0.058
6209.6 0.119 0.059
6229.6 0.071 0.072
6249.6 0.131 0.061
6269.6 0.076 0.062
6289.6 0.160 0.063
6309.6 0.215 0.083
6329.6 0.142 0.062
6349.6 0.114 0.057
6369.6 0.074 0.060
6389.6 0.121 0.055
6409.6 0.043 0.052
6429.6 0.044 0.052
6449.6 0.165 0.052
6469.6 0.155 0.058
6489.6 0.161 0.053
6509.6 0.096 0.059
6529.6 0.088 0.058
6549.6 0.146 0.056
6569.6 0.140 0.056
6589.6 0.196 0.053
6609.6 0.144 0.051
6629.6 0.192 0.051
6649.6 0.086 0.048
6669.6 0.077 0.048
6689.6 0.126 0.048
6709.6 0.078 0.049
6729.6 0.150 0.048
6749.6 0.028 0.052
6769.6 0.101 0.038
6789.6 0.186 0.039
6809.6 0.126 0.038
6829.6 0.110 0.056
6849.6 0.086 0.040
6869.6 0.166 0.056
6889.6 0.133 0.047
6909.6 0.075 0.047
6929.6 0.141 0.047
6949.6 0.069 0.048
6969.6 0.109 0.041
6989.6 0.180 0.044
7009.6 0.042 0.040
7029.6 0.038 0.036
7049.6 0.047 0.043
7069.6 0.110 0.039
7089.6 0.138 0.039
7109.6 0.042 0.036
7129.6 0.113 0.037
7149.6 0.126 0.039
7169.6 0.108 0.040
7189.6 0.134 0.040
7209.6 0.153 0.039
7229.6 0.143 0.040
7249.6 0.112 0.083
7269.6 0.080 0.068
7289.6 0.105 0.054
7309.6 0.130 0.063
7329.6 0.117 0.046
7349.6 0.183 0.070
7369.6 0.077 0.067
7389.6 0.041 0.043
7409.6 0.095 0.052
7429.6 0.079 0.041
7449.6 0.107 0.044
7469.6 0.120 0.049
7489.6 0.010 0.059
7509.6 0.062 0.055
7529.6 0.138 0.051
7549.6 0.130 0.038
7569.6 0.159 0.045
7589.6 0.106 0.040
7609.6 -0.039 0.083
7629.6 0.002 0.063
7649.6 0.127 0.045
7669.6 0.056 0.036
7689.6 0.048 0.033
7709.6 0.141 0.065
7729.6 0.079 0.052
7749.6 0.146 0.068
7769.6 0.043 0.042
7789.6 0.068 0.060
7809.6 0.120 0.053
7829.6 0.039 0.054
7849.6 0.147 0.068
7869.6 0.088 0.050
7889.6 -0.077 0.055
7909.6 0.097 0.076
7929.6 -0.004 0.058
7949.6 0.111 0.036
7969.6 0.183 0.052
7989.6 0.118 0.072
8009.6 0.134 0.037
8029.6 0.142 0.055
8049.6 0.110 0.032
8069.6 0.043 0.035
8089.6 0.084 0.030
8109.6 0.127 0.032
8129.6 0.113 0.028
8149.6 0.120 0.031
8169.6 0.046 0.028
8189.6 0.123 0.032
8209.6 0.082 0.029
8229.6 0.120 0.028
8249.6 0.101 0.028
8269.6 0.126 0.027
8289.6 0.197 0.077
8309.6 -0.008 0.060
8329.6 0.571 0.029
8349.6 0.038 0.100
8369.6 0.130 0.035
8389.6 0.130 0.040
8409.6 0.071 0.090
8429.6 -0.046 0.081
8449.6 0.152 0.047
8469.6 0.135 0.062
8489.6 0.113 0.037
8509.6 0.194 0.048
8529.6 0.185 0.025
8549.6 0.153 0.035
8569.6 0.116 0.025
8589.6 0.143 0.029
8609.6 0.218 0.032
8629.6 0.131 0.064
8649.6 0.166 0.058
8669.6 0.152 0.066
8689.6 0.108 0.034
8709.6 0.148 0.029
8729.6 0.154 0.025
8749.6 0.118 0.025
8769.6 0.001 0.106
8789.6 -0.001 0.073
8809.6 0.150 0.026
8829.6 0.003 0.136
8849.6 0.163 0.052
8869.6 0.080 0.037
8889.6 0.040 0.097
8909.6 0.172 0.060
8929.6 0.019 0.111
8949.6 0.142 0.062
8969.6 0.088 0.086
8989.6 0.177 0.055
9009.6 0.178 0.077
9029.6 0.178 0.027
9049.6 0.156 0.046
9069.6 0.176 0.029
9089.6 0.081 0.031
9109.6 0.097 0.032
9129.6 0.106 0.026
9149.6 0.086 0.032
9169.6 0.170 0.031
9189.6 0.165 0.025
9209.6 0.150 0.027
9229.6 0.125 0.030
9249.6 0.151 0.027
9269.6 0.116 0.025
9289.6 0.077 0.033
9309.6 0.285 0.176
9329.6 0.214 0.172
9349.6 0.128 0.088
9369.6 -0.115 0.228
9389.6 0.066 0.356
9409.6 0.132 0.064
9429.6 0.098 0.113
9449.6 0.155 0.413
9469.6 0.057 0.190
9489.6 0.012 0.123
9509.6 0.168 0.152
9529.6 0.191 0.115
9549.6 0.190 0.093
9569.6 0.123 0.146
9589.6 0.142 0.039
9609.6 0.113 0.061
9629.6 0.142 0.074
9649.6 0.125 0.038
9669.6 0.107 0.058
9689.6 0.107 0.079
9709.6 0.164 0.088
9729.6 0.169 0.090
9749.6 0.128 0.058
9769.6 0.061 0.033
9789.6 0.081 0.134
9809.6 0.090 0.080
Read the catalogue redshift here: 1.23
